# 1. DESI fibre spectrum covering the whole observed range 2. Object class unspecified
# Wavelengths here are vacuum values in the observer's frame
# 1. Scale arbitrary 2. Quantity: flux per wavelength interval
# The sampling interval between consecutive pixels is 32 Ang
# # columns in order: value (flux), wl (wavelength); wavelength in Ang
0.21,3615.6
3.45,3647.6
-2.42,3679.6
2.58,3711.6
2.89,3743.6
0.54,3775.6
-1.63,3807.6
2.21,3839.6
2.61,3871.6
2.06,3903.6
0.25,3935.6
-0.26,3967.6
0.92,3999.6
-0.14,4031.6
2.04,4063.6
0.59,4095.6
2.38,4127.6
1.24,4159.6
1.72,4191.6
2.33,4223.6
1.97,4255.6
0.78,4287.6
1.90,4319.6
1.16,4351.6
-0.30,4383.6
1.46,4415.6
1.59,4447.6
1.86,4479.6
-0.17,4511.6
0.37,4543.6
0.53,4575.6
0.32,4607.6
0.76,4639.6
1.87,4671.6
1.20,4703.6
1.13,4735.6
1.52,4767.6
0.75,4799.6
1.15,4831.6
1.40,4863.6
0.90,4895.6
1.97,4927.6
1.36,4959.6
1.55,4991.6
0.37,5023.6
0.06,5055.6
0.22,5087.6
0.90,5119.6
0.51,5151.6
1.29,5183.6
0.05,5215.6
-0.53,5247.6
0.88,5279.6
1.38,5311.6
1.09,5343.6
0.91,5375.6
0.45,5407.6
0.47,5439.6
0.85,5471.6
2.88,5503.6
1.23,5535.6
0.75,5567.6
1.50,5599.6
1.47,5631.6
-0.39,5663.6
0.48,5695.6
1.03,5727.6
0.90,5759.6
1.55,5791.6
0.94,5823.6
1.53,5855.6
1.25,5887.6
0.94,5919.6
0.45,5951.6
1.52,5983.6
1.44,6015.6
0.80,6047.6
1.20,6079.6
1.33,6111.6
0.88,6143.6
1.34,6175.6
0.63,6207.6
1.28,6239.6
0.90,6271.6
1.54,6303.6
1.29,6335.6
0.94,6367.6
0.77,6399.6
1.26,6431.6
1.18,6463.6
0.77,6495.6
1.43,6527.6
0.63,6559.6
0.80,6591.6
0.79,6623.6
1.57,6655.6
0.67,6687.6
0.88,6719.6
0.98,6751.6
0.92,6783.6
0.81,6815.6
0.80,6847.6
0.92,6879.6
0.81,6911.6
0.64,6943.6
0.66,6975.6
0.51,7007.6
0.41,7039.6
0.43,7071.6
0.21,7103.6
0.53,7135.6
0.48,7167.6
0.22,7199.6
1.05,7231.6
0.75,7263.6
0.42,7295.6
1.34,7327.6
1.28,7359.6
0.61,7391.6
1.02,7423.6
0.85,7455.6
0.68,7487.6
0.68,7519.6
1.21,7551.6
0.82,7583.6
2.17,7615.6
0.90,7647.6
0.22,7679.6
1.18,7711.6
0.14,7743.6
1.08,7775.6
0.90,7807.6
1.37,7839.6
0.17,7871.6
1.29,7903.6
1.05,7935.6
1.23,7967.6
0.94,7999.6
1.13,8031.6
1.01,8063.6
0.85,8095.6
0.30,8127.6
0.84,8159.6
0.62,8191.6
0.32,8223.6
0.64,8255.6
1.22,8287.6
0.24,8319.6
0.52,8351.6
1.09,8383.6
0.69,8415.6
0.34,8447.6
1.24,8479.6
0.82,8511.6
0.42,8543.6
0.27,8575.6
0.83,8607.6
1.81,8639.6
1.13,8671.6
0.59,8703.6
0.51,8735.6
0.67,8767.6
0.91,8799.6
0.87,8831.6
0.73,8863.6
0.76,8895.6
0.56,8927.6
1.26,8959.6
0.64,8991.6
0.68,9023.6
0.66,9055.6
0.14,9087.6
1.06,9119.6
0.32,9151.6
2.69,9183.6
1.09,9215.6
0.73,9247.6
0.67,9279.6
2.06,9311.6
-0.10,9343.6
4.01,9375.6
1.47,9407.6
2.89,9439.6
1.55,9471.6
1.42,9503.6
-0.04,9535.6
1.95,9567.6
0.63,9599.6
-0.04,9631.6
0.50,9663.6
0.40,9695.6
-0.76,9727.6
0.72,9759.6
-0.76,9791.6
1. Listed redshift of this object 1.46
